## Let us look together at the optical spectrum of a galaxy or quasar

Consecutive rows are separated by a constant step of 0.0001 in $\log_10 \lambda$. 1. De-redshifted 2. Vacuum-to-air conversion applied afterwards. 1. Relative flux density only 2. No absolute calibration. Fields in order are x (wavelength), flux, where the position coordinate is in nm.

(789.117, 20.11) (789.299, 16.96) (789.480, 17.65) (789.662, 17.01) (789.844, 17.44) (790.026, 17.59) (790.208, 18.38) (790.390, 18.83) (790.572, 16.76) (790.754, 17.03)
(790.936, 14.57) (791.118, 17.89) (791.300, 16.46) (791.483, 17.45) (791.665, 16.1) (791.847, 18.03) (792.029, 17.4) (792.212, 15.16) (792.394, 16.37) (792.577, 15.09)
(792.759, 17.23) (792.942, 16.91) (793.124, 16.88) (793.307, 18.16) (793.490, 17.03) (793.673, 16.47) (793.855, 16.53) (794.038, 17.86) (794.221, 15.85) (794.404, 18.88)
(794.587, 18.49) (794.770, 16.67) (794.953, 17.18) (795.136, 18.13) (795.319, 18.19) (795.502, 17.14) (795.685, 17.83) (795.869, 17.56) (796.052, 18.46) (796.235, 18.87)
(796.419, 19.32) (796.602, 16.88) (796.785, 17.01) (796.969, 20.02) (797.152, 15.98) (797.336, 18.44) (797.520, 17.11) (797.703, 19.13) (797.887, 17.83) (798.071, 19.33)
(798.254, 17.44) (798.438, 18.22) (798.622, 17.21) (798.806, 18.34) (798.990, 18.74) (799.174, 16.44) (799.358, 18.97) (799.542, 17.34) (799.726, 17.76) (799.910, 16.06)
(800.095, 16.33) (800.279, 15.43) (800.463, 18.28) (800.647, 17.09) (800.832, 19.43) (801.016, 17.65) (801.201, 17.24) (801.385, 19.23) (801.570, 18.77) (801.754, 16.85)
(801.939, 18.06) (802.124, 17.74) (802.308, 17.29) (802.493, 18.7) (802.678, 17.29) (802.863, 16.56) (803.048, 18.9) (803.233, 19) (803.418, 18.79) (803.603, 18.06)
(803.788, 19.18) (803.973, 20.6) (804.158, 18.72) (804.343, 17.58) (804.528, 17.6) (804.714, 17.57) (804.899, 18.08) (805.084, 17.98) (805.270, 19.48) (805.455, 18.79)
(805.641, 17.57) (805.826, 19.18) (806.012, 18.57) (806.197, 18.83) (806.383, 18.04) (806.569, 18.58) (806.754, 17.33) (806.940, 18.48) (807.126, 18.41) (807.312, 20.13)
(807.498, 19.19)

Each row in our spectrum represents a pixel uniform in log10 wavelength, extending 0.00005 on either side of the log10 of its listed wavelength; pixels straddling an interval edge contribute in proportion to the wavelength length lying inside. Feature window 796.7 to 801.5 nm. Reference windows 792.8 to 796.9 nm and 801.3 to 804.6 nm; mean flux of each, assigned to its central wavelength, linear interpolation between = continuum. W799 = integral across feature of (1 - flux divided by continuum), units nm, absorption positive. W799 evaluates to 0.04 nm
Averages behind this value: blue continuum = 17.6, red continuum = 18.3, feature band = 17.8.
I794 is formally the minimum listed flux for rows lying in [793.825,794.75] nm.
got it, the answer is 15.85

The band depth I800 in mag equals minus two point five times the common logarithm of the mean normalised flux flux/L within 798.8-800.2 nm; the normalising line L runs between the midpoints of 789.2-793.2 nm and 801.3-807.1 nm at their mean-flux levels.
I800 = 0.02 mag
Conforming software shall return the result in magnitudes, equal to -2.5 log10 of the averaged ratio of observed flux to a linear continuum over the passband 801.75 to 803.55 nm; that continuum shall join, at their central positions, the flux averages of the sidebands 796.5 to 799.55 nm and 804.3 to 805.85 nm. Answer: 0.01 mag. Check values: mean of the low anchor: 17.9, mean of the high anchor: 18.2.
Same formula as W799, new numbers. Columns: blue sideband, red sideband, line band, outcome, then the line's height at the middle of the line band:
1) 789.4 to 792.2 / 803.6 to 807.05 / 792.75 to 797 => -0.022 nm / 17.5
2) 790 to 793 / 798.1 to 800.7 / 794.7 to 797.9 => -0.121 nm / 17.2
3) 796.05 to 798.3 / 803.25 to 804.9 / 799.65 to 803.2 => 0.142 nm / 18.4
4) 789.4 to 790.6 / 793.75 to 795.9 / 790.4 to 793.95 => 0.173 nm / 17.6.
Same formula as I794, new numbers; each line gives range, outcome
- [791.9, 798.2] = 15.09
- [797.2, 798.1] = 17.11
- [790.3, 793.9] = 14.57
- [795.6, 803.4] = 15.43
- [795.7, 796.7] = 16.88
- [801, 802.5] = 16.85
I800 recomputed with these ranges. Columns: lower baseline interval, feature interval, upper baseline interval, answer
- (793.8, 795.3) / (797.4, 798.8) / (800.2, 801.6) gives -0.02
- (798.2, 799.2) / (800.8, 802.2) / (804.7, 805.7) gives 0.00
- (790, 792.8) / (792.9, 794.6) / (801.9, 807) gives -0.01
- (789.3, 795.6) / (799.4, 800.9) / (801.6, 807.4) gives 0.04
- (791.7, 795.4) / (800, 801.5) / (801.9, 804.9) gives 0.02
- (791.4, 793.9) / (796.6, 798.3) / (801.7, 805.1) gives -0.04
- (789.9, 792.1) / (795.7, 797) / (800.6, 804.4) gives -0.03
